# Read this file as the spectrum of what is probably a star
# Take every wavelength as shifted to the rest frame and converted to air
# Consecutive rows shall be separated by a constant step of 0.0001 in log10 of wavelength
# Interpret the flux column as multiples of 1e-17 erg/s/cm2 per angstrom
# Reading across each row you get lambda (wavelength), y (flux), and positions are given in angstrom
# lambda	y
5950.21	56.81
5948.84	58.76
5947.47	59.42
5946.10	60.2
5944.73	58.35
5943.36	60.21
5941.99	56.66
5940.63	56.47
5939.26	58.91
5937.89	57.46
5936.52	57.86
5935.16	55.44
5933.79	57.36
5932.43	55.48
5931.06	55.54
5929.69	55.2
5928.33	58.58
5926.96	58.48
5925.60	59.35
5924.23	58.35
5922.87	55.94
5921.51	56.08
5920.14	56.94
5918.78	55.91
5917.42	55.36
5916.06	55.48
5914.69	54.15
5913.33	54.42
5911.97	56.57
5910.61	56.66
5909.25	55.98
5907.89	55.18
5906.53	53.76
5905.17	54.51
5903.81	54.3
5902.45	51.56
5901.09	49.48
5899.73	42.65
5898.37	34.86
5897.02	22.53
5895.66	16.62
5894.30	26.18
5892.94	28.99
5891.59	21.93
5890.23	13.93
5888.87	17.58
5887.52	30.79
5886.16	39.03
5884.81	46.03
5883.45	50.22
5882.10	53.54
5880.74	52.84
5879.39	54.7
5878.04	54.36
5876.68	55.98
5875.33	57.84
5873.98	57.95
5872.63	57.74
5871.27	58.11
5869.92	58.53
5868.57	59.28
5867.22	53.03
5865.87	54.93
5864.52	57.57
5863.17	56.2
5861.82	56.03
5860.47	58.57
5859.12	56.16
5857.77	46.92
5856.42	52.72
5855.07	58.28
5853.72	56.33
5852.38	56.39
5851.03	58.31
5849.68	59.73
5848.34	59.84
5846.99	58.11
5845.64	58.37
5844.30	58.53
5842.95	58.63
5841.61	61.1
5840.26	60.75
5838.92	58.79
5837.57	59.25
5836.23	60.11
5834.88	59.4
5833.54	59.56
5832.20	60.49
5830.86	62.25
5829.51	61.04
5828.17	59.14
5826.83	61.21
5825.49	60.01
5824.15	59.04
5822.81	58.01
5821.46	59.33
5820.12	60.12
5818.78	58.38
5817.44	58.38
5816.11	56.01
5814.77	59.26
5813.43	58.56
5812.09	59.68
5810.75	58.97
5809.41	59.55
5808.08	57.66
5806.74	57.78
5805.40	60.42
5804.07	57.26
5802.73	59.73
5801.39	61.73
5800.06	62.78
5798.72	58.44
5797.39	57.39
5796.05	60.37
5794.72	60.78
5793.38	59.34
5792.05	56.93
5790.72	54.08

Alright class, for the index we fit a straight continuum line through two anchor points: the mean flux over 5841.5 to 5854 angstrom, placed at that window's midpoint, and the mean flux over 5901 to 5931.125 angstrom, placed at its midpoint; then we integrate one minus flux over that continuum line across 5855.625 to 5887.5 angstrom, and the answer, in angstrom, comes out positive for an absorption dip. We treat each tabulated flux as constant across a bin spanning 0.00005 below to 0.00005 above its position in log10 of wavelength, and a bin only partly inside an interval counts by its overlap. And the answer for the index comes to 2.1 angstrom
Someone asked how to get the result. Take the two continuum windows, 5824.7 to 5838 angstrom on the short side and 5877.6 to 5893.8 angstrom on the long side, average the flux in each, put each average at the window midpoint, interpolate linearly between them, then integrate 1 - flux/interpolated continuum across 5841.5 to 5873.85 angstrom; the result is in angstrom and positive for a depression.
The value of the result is -5.00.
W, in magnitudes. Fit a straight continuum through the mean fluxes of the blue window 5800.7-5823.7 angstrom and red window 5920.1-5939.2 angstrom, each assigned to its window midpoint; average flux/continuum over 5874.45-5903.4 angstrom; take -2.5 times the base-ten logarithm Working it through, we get 0.41 mag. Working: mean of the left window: 58.9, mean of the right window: 57.1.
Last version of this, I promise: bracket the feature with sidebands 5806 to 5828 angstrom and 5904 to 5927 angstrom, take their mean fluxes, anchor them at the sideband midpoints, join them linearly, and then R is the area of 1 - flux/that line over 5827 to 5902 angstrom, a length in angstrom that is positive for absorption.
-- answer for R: 8.70 angstrom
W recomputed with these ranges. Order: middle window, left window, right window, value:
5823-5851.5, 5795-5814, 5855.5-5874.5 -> -0.04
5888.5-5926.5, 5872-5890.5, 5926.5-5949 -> 0.14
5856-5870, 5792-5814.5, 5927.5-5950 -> 0.06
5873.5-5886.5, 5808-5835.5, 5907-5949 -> 0.11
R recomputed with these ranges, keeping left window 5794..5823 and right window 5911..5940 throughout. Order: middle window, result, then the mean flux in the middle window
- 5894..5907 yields 3.70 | 40.9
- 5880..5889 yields 2.27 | 43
